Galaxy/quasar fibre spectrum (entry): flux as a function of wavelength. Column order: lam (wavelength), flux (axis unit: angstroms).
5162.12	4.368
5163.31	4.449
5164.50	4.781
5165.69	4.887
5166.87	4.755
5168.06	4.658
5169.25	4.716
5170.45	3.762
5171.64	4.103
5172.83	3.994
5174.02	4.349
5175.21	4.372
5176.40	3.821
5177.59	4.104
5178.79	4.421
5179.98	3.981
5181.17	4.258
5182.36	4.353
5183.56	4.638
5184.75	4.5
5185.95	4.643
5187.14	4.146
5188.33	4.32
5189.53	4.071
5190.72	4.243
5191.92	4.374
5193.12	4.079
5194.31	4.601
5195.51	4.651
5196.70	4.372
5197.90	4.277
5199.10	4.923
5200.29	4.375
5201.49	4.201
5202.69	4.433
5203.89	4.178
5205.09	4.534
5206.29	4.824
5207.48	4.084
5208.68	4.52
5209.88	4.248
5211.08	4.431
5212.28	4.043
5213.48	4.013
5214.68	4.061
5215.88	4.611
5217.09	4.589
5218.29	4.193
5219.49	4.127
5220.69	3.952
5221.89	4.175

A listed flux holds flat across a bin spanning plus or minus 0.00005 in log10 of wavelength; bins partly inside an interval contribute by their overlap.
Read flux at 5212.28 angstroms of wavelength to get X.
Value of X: 4.043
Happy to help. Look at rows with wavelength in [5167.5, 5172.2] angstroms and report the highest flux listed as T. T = 4.716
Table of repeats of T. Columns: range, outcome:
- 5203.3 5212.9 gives 4.824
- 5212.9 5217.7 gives 4.611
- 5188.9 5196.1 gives 4.651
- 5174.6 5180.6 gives 4.421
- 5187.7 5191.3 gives 4.32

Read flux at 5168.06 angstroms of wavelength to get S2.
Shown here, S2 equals 4.658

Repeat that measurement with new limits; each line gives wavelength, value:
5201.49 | 4.201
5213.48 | 4.013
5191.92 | 4.374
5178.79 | 4.421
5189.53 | 4.071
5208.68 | 4.52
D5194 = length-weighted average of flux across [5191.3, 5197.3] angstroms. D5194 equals 4.41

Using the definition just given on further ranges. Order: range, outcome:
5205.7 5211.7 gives 4.42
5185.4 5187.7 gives 4.4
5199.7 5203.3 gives 4.33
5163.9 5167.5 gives 4.82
